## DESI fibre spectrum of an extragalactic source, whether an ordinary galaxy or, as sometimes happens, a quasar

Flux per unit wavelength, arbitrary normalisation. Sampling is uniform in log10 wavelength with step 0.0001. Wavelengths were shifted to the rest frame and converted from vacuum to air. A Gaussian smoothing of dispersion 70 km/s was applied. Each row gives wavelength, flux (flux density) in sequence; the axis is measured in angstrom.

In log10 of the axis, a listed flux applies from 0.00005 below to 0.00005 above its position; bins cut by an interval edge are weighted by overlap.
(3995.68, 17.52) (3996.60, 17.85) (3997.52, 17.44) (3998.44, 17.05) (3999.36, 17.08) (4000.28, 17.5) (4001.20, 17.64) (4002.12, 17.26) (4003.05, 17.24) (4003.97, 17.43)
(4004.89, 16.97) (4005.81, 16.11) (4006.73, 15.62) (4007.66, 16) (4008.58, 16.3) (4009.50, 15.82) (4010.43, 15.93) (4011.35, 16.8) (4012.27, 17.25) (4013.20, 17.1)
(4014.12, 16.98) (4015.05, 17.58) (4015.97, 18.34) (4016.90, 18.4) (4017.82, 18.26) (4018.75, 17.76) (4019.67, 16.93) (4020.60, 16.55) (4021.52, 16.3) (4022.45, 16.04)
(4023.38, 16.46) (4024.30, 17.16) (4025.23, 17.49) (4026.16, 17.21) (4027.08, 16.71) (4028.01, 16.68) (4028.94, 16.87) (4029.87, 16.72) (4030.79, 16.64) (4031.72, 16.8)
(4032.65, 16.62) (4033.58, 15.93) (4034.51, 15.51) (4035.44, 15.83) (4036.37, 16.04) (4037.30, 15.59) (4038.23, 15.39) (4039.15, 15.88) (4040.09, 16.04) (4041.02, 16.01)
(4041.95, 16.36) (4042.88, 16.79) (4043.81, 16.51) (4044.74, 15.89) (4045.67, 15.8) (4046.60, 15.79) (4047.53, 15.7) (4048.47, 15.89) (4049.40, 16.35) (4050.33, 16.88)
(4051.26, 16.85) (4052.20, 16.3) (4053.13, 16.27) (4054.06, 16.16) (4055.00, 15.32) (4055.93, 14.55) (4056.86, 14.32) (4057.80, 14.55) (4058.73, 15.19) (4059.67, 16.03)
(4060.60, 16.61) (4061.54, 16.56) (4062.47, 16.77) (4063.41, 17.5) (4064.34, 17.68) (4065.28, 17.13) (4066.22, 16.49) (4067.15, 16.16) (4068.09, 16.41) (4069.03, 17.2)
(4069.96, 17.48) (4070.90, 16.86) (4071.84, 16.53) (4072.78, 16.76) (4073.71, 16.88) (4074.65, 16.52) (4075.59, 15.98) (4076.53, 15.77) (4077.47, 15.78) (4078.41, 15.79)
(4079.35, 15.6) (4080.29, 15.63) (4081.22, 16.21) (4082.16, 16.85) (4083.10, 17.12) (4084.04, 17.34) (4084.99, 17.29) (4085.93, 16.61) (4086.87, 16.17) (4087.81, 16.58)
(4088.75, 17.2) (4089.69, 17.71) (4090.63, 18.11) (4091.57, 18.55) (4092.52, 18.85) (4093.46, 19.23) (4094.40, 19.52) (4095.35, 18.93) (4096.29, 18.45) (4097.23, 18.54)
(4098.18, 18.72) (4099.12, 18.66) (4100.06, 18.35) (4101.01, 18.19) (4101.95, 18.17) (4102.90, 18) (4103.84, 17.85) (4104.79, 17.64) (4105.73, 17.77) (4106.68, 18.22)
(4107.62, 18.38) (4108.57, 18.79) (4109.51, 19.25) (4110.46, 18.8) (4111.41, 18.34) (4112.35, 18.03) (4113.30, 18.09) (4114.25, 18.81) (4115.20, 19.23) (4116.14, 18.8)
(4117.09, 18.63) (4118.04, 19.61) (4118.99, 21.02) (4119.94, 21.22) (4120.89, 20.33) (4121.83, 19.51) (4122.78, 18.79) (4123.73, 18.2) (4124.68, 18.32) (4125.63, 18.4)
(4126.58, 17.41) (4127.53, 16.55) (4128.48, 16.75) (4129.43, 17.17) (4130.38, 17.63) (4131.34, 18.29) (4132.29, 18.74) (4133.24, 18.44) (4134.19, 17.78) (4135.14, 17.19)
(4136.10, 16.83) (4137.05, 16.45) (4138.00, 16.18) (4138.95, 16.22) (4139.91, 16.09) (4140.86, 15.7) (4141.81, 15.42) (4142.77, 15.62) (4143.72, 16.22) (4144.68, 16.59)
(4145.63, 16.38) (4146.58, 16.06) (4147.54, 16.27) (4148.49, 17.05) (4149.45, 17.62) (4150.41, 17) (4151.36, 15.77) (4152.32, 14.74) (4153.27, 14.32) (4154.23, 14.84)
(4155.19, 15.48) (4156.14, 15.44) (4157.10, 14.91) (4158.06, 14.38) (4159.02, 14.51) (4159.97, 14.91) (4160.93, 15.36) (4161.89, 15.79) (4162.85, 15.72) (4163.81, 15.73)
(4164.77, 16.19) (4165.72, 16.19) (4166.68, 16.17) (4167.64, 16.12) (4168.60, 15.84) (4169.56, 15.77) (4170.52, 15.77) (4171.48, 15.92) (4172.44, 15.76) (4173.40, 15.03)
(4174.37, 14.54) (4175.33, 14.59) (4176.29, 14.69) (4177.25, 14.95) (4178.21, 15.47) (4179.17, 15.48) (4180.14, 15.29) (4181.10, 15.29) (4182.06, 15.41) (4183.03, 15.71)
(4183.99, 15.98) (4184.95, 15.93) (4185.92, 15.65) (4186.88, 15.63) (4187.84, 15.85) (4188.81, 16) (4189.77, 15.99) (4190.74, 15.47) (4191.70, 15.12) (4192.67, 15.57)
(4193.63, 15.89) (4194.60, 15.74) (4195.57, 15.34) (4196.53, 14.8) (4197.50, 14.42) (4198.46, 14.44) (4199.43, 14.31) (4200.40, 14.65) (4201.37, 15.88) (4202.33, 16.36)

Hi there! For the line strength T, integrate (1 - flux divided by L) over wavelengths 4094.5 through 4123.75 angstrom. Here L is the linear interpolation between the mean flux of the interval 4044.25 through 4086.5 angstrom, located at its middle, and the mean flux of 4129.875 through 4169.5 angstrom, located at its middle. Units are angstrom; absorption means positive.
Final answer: -4.6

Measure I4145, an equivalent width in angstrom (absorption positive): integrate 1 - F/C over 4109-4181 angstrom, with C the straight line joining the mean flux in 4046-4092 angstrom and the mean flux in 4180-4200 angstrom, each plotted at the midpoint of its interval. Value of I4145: -4.2 angstrom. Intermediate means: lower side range 16.4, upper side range 15.4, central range 16.7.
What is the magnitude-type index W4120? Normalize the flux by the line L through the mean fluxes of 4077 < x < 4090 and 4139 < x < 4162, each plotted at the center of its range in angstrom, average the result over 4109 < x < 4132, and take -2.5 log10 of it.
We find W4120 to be -0.16 mag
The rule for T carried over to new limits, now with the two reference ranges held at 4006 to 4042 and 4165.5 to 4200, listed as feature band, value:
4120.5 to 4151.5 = -2.8 angstrom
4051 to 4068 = 0.2 angstrom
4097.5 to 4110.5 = -1.9 angstrom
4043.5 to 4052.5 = 0.1 angstrom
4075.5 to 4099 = -1.8 angstrom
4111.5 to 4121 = -2.0 angstrom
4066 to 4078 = -0.2 angstrom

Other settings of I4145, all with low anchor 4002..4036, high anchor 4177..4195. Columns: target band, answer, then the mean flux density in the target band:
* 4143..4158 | 0.00 angstrom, 15.9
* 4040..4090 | 0.35 angstrom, 16.3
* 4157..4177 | 0.40 angstrom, 15.4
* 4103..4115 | -1.63 angstrom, 18.3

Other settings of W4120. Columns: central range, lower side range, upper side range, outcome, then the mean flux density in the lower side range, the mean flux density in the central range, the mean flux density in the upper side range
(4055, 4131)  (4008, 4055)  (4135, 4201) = -0.09 mag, 16.5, 17.6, 15.6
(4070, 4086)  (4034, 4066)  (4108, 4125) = 0.06 mag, 16.1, 16.5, 19.1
